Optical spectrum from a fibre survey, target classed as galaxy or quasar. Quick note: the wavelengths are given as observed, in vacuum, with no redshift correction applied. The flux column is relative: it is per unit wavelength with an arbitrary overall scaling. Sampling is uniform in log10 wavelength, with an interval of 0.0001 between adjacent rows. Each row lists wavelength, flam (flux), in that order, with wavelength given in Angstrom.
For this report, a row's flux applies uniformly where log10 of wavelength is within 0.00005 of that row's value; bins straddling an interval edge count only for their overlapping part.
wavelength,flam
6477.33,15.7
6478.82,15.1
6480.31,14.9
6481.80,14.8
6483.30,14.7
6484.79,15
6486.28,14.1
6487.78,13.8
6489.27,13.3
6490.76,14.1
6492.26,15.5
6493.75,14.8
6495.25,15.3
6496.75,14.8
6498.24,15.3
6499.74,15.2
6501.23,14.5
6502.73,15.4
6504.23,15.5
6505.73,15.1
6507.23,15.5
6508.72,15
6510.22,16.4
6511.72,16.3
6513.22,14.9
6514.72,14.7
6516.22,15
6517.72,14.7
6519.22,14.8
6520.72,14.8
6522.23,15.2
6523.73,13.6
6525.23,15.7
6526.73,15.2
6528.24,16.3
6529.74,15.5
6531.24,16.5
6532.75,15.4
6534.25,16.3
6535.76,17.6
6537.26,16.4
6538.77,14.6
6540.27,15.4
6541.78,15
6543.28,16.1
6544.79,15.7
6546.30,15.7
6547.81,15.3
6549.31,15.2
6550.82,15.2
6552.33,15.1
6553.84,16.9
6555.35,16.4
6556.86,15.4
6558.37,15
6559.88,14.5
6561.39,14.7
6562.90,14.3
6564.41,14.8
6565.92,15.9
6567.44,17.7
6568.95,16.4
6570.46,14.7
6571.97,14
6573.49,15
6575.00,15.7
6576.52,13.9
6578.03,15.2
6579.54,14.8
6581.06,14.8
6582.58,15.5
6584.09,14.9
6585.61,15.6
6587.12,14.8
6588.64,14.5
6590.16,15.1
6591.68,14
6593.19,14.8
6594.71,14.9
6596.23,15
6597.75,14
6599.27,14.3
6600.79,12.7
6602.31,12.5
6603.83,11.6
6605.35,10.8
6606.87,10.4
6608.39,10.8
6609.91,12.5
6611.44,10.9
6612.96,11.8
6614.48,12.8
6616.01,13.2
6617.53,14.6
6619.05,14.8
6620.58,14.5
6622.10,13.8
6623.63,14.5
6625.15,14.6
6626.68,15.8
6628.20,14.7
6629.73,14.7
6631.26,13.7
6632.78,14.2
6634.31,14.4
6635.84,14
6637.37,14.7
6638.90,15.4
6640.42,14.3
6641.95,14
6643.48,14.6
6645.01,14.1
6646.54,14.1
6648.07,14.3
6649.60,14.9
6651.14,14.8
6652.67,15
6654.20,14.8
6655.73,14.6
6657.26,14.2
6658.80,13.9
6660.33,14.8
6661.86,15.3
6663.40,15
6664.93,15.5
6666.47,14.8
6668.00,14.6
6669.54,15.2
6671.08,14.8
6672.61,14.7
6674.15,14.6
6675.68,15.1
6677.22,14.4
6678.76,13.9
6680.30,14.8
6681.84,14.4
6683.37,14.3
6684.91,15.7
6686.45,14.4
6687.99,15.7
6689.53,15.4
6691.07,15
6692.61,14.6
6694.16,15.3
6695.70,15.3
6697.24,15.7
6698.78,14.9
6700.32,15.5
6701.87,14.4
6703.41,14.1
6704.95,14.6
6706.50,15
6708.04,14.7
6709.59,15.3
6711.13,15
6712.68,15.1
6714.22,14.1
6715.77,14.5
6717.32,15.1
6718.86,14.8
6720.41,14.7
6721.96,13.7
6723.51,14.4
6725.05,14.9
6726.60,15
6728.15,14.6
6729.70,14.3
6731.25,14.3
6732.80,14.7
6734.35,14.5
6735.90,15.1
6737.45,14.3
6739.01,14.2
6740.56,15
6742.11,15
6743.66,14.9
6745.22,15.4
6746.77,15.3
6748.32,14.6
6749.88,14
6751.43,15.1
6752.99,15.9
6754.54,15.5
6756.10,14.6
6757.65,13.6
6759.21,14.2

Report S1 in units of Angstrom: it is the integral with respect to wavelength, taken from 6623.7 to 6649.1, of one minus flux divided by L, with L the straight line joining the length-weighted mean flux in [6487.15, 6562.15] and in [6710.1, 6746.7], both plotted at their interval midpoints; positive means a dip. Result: 0.8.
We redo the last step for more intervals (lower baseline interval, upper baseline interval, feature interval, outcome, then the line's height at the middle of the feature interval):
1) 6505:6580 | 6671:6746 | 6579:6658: 5.7 Angstrom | 15.1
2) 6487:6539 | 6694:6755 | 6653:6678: 0.3 Angstrom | 14.9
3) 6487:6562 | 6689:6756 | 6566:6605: 1.3 Angstrom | 15.1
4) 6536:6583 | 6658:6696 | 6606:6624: 2.7 Angstrom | 15.1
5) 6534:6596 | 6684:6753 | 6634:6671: 1.0 Angstrom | 15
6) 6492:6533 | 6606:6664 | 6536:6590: -2.1 Angstrom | 14.7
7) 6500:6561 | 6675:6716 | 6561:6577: 0.1 Angstrom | 15.3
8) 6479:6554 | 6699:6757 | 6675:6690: 0.1 Angstrom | 14.9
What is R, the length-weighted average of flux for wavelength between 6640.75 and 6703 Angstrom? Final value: 14.8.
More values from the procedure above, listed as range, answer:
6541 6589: 15.3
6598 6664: 13.8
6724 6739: 14.6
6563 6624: 14.1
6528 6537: 16.3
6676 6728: 14.8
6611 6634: 14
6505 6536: 15.4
